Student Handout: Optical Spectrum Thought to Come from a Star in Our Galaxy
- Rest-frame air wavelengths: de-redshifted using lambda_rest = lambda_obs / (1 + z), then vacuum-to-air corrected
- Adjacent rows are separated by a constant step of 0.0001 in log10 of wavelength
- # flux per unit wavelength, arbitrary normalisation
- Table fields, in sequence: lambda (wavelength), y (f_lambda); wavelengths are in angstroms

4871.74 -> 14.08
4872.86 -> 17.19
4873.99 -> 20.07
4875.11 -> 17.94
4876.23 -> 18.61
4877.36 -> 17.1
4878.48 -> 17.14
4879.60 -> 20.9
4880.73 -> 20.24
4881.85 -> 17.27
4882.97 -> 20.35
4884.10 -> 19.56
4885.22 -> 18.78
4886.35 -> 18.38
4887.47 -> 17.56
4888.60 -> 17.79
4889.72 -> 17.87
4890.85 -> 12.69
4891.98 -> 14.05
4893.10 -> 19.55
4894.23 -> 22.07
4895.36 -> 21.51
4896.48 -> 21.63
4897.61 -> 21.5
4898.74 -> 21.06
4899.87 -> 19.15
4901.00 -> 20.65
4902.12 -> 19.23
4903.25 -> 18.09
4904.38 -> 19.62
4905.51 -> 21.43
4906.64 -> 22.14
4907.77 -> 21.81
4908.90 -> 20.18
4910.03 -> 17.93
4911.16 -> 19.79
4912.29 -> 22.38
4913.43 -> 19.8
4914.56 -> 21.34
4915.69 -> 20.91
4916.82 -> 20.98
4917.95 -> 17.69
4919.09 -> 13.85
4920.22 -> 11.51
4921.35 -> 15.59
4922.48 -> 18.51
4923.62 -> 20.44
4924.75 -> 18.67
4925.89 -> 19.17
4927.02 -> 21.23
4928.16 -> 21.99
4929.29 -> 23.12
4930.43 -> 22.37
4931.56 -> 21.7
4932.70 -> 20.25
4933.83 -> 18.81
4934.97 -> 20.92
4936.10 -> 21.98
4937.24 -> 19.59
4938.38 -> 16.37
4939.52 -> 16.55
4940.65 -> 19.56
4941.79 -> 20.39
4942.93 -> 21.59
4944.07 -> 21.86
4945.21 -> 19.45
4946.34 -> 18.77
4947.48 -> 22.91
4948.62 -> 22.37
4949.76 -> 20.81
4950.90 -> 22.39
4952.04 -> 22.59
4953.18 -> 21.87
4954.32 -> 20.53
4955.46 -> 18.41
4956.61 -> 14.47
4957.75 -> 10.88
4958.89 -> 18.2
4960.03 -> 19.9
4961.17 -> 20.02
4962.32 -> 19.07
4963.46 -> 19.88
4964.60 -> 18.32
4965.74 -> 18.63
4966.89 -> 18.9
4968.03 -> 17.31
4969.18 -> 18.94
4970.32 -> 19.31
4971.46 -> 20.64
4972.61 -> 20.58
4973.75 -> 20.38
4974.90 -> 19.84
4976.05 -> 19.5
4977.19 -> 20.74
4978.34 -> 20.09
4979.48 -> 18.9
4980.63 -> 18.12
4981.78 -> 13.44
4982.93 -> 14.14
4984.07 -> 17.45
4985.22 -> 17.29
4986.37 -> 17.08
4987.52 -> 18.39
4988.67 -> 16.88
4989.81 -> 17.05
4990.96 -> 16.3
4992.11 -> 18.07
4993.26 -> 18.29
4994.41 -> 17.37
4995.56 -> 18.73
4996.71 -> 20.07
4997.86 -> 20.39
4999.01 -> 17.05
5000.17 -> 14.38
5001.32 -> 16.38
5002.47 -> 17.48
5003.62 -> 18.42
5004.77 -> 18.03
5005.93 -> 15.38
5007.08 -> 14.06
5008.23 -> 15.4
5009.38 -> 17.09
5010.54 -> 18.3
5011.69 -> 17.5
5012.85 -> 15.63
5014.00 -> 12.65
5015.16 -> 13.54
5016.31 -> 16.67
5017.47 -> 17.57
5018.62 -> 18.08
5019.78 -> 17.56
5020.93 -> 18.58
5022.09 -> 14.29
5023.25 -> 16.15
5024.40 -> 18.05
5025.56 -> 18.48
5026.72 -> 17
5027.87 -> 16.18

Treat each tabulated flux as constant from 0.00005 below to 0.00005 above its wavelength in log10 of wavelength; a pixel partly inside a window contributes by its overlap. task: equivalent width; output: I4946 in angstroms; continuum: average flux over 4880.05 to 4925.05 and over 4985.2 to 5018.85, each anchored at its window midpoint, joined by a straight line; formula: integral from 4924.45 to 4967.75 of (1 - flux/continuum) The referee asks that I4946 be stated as -4.0 angstroms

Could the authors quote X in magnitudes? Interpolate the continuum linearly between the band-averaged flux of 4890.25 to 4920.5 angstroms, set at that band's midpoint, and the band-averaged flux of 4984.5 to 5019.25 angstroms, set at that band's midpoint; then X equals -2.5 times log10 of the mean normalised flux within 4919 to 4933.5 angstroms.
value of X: -0.02 mag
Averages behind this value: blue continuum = 19.4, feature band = 19.3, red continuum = 17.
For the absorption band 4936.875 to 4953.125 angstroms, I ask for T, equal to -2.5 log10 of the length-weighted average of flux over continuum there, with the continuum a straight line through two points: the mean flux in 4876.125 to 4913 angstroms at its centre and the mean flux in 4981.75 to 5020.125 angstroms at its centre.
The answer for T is -0.128 mag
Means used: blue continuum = 19.3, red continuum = 16.9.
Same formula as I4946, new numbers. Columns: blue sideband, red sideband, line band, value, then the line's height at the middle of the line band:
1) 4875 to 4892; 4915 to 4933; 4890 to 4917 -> -1.9 angstroms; 18.6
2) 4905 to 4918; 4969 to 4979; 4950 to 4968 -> 1.1 angstroms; 20.2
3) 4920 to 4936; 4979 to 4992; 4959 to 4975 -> -1.4 angstroms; 17.8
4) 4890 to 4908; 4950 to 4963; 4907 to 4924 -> 0.5 angstroms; 19.5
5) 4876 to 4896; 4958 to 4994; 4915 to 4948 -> -2.1 angstroms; 18.4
